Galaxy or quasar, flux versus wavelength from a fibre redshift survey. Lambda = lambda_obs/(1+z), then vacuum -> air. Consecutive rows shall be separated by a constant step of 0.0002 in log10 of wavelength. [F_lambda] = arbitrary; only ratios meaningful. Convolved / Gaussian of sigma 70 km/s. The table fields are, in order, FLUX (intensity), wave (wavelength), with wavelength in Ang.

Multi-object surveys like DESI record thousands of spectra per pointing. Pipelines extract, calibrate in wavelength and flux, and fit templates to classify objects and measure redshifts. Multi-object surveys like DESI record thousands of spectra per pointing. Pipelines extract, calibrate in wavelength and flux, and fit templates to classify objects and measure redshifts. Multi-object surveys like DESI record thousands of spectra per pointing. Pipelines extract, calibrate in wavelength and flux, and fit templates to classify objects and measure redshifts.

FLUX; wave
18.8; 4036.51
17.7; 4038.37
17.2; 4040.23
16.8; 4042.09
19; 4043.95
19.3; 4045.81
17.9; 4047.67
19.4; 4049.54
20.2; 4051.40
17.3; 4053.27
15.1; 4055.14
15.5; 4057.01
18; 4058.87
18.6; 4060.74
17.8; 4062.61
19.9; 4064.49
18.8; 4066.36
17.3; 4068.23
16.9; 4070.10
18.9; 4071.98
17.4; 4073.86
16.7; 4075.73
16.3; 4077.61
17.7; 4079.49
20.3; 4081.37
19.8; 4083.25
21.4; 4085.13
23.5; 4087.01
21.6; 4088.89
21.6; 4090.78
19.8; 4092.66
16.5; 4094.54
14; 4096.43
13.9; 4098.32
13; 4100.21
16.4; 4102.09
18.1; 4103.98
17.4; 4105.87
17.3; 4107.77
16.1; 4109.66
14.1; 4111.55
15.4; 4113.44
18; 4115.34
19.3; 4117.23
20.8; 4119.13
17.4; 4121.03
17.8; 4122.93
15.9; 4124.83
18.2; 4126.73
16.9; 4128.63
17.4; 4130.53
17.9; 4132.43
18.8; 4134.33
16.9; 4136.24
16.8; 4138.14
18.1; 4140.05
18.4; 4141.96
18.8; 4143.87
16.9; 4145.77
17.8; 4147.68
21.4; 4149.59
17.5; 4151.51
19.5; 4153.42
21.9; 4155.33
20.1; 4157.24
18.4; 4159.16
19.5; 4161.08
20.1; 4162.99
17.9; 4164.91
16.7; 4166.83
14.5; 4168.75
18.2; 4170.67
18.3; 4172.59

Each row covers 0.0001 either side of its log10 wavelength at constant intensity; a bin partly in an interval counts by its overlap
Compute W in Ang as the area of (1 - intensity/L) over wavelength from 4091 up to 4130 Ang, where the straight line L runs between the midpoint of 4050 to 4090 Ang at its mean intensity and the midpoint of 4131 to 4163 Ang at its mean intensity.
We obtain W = 3.6 Ang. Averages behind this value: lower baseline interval 18.5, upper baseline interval 18.7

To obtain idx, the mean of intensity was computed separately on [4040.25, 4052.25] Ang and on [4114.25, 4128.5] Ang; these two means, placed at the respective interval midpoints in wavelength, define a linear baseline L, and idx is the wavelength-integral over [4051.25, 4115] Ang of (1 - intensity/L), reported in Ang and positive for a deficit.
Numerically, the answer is 2.4 Ang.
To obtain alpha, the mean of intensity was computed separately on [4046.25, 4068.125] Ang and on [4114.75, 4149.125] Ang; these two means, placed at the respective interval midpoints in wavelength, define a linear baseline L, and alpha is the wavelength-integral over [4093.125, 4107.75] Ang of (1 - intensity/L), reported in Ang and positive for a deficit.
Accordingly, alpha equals 1.7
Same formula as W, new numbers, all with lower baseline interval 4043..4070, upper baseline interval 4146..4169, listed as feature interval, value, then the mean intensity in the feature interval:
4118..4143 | 1.1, 17.8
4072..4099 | -0.5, 18.7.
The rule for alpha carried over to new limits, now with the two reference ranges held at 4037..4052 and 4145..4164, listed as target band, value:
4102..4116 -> 1.7 Ang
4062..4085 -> 0.5 Ang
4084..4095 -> -1.2 Ang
